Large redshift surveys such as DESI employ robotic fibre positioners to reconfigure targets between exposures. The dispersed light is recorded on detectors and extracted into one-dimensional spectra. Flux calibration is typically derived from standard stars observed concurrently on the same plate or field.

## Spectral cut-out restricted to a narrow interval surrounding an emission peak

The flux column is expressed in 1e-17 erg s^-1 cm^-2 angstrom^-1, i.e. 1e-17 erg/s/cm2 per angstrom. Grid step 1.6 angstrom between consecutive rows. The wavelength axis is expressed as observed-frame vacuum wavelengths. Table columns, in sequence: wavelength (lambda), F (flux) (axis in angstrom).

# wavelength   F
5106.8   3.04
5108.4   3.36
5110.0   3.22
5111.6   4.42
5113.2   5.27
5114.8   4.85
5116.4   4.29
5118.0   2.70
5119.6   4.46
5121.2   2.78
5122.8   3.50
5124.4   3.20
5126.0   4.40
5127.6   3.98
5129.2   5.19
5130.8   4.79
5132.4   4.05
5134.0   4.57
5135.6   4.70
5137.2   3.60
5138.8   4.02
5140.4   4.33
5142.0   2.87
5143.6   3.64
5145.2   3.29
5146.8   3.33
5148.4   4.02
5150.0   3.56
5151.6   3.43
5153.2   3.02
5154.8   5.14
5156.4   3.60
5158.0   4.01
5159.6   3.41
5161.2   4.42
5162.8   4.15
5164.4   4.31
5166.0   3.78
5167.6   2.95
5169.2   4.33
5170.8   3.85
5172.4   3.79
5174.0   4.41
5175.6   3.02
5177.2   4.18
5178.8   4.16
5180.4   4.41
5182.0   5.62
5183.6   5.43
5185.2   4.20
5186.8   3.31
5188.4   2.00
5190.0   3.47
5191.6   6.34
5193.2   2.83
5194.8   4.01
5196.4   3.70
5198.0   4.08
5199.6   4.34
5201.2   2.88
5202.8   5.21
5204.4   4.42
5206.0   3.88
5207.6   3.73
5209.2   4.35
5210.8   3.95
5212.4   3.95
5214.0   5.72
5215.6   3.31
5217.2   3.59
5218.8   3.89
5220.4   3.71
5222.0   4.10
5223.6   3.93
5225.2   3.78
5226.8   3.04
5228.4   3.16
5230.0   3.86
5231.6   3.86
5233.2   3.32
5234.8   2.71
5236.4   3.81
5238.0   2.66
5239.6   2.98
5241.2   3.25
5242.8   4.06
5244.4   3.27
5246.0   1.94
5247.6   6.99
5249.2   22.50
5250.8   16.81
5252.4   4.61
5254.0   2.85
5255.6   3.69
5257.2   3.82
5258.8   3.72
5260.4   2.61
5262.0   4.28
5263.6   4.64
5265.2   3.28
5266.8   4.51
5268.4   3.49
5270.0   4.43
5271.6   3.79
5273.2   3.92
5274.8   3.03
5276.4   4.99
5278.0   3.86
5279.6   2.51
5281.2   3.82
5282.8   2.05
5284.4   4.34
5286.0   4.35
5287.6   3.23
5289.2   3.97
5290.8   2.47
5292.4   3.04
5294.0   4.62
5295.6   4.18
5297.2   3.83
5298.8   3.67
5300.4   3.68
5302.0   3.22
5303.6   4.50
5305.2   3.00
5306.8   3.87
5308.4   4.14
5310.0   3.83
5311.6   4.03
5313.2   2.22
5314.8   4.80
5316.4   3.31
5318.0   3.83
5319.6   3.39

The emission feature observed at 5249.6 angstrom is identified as H-beta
